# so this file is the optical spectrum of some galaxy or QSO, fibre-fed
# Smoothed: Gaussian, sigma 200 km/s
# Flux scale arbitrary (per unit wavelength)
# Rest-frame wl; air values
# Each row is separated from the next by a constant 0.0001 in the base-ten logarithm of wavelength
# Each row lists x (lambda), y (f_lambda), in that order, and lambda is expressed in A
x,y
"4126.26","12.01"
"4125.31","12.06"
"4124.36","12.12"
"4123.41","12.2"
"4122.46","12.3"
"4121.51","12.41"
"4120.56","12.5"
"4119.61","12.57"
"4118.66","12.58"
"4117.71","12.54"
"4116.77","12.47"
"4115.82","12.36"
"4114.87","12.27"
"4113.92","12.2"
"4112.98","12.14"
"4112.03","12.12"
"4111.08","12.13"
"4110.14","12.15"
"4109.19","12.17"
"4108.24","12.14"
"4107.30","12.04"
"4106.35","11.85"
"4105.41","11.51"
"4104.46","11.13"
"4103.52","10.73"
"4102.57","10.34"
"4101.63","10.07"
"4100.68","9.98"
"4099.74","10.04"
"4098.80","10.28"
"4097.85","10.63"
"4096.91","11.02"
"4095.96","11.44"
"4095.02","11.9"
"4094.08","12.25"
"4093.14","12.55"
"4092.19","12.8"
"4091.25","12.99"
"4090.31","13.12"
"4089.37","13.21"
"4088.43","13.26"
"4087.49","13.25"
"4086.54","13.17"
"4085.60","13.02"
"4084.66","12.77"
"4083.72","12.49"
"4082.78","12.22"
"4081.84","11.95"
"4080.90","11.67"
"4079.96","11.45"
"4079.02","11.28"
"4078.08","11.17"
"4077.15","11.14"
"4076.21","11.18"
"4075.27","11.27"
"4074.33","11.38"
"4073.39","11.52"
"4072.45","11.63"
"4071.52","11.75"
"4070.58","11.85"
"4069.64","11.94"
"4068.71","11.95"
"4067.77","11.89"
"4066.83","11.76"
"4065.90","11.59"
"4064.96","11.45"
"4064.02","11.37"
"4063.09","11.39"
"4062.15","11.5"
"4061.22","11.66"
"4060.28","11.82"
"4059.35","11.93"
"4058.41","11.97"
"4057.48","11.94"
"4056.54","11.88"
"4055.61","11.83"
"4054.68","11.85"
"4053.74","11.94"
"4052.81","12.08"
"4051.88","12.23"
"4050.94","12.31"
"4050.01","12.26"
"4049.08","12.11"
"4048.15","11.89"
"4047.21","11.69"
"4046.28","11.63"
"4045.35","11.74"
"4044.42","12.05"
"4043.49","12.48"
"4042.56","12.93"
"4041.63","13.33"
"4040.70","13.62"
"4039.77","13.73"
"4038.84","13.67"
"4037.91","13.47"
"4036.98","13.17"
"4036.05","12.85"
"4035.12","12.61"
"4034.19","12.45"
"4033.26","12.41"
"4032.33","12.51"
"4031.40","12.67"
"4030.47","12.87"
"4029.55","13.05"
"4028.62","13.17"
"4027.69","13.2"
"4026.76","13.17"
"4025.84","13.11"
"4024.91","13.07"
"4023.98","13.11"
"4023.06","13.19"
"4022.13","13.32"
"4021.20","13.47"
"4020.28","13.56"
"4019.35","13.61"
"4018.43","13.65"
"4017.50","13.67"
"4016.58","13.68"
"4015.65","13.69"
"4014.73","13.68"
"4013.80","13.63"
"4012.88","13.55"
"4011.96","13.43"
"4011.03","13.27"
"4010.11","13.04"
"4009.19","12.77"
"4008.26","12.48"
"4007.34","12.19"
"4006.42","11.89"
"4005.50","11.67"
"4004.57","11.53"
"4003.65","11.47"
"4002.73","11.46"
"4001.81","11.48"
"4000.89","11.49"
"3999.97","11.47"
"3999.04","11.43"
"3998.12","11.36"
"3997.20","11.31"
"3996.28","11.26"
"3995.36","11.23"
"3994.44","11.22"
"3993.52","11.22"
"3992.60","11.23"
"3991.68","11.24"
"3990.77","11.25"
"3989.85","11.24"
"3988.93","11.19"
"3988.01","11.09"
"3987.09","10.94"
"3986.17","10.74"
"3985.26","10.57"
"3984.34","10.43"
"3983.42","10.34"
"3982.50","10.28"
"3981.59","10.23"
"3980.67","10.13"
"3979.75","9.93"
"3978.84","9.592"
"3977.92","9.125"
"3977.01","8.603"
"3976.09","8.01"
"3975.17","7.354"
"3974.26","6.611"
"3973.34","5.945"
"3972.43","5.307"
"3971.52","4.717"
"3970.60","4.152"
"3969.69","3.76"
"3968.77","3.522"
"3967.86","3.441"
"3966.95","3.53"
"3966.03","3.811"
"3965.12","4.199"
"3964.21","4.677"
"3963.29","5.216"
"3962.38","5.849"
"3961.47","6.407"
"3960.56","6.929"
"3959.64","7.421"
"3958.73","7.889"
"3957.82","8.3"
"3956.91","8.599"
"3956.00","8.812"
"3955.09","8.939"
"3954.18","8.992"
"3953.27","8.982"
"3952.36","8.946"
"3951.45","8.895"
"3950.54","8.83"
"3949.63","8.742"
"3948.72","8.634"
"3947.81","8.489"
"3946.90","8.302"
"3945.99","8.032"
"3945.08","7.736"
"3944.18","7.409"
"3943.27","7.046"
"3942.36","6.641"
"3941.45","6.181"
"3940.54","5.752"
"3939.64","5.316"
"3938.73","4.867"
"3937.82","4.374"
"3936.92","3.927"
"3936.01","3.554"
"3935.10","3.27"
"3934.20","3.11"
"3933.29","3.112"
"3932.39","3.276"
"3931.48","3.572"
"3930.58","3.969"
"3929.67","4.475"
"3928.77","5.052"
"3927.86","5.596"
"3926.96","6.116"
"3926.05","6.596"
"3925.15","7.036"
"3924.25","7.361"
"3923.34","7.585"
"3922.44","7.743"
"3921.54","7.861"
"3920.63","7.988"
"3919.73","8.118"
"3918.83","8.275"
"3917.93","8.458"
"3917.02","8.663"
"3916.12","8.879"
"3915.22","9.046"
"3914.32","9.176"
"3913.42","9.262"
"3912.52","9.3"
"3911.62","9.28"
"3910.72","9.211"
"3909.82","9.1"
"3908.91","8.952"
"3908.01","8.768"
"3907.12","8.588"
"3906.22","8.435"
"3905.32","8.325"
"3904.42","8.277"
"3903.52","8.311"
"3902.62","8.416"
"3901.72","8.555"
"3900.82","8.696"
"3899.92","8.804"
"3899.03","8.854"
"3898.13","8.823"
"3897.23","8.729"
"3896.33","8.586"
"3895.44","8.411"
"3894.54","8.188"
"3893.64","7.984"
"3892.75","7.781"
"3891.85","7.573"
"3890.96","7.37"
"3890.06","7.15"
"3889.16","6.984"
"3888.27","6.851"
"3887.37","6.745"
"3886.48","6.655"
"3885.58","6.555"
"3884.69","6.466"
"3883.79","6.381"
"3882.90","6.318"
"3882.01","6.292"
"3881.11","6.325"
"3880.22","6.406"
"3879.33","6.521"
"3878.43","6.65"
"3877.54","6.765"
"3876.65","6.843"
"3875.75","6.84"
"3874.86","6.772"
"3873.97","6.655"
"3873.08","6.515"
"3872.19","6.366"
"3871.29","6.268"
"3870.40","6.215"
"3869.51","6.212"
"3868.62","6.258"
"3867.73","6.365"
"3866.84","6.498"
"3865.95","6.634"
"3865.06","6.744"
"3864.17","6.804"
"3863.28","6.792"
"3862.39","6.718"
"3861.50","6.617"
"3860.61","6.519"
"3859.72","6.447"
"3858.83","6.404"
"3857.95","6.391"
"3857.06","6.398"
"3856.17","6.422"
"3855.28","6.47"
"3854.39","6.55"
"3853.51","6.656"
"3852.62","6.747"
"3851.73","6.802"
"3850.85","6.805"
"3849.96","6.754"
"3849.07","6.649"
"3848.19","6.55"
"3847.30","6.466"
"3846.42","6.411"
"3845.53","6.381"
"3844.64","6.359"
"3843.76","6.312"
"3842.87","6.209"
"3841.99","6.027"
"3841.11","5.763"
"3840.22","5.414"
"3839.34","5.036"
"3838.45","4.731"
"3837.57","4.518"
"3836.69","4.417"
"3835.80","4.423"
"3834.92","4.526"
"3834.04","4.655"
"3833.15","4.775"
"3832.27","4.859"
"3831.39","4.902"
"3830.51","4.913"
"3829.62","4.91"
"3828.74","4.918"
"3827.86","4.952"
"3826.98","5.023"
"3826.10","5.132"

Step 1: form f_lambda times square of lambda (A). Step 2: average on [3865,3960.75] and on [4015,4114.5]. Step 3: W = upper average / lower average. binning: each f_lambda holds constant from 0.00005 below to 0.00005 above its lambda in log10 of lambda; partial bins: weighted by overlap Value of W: 1.82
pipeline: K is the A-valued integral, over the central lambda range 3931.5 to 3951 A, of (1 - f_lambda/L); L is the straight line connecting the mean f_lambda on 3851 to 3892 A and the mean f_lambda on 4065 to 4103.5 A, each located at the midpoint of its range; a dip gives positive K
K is 5.5 A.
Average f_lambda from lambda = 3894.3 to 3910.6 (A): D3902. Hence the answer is 8.62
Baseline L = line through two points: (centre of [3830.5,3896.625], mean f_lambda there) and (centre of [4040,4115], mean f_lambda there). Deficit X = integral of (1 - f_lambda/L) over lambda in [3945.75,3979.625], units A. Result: 7.31 A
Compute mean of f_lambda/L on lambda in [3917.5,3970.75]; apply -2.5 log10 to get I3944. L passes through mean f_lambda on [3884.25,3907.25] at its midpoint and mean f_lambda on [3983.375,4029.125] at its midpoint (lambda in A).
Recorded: 0.47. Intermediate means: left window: 7.92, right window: 12.2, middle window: 6.34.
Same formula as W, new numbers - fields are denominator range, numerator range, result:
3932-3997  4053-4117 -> 1.64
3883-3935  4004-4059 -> 1.82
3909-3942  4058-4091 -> 1.97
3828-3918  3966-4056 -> 1.75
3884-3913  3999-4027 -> 1.67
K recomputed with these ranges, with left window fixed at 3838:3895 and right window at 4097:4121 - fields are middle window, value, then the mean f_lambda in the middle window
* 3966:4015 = -4.19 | 10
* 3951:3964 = 0.99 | 7.81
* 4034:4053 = -4.34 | 12.6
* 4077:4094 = -1.98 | 12.4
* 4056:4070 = -1.40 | 11.7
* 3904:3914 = -1.91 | 8.87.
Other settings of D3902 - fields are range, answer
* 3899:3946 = 7.03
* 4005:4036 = 13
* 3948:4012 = 9.15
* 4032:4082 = 12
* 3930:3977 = 6.16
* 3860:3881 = 6.56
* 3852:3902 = 6.97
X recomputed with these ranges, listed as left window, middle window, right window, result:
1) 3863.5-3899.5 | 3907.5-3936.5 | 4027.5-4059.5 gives 4.7 A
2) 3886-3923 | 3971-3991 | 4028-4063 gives 2.5 A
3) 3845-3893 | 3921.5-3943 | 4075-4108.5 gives 7.5 A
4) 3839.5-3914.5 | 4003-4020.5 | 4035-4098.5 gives -3.7 A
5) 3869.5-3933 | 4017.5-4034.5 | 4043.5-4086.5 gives -3.7 A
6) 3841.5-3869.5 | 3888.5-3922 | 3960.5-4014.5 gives -3.6 A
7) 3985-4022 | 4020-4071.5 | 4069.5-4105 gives -2.1 A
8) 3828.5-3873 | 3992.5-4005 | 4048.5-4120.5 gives -2.1 A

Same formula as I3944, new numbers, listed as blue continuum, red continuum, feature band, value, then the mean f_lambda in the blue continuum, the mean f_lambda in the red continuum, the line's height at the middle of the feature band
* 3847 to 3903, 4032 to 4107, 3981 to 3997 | -0.11 mag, 6.97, 12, 9.9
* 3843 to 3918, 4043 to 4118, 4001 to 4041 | -0.23 mag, 7.31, 11.9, 10.5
